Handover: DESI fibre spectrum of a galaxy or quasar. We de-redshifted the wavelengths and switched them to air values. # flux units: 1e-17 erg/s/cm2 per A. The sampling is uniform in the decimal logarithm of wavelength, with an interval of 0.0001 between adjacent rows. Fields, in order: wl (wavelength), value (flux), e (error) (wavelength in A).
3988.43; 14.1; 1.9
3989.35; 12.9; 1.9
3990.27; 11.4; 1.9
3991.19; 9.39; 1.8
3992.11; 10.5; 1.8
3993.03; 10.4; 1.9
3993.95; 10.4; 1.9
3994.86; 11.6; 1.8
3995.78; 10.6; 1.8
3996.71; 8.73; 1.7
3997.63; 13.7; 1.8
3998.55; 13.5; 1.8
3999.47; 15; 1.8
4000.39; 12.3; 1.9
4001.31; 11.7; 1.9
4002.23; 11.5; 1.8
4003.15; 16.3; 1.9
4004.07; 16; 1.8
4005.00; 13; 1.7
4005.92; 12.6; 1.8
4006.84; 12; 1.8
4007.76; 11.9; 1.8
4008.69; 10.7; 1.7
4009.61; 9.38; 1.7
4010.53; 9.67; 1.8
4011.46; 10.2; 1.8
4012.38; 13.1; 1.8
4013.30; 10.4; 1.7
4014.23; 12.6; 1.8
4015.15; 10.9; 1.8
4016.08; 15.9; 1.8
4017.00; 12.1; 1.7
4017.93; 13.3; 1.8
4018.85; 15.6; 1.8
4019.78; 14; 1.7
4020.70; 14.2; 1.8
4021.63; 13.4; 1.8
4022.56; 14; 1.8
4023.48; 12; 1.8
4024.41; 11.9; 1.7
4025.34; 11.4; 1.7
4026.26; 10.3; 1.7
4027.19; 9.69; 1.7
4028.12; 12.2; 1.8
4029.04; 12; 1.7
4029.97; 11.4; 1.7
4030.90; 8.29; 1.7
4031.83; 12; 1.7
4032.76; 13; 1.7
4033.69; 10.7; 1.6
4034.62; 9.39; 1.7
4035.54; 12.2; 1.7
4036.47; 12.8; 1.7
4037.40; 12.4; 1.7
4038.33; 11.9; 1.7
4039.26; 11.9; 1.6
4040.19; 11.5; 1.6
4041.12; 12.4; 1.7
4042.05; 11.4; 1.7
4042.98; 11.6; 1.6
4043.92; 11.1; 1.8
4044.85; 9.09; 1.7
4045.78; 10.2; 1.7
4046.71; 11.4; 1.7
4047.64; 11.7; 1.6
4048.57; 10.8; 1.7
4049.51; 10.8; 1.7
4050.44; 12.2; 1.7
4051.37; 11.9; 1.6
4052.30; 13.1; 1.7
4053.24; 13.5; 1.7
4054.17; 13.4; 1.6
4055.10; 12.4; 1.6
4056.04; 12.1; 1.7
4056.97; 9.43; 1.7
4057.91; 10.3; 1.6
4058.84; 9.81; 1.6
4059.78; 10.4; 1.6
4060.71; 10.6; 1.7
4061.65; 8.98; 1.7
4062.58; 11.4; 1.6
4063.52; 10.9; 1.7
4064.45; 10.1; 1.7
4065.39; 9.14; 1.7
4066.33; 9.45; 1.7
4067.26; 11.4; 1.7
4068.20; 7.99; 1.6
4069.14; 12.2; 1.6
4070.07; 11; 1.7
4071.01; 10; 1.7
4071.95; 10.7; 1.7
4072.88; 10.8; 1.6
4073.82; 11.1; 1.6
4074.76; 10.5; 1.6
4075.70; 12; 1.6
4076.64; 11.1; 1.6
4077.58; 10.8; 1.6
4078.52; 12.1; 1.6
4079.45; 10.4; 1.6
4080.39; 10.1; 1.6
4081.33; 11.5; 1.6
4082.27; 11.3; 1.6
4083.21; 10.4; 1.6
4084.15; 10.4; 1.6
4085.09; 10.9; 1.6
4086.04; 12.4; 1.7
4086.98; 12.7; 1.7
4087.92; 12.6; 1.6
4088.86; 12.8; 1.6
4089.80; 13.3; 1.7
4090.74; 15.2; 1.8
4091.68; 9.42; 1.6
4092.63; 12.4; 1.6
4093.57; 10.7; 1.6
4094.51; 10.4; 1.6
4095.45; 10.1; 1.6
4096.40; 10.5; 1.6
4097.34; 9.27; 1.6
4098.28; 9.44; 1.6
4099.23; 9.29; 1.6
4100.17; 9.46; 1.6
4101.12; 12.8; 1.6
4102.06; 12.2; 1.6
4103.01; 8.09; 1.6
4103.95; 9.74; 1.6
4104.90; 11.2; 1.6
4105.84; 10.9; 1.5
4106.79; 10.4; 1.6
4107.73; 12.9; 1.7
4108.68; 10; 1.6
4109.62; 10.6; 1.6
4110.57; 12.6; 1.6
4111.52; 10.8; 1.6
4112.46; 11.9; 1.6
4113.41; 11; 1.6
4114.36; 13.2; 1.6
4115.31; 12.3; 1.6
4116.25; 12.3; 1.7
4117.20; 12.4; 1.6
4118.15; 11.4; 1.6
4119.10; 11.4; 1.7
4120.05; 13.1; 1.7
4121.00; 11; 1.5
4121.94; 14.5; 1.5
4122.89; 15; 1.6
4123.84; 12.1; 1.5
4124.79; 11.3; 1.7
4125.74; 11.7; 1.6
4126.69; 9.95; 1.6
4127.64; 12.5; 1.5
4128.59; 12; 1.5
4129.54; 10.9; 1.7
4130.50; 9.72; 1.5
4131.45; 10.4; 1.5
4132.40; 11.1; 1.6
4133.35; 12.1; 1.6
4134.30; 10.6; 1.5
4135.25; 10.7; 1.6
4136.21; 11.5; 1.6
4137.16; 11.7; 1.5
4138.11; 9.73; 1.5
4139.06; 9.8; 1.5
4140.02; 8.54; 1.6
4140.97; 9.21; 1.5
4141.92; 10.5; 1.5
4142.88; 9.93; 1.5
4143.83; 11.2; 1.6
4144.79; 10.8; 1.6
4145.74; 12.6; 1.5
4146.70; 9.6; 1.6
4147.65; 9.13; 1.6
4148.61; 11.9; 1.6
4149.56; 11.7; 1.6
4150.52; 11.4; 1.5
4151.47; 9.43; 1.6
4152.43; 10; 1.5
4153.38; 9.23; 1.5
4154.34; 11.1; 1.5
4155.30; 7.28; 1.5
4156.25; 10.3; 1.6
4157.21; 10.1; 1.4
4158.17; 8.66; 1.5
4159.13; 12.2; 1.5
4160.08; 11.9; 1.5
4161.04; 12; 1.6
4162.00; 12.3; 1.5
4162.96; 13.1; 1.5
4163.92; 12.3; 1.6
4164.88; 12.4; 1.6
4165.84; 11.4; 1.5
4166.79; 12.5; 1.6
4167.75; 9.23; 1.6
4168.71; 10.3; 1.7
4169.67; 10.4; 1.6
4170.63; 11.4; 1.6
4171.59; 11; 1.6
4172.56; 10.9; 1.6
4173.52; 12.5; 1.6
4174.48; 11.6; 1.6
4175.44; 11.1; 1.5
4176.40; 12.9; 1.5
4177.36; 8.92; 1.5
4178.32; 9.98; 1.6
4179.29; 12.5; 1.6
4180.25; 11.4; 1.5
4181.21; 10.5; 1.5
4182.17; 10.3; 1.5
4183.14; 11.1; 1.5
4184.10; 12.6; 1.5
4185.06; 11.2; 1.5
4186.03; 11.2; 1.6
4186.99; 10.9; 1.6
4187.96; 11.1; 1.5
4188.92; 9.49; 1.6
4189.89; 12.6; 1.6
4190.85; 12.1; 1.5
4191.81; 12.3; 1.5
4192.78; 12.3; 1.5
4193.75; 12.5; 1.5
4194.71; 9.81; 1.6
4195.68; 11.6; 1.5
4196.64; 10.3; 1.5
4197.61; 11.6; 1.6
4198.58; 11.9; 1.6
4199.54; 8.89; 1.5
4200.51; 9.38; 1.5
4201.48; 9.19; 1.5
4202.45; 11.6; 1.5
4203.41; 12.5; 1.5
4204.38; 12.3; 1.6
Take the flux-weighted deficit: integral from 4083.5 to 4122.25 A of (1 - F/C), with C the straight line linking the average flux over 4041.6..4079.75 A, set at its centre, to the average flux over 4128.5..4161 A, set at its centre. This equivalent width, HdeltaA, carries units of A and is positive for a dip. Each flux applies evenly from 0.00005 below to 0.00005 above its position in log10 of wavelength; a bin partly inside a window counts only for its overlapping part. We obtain -2.42 A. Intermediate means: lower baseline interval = 11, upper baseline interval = 10.5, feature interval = 11.4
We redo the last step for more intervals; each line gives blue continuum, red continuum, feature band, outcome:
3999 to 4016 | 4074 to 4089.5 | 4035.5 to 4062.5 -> 0.8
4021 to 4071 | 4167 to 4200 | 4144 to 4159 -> 1.2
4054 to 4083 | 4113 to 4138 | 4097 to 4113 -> 1.0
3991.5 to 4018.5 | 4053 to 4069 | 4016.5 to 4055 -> -2.1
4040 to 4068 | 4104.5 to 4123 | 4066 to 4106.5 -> 1.9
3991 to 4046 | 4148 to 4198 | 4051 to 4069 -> 1.3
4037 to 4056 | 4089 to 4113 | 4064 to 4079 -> 1.0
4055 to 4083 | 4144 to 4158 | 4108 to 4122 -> -1.9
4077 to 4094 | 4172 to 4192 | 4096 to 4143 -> 1.6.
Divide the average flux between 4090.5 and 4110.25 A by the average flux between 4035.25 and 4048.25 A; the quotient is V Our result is 0.93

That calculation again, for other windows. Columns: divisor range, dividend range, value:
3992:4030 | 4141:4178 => 0.89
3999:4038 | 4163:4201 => 0.92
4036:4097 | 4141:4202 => 0.98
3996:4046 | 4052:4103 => 0.91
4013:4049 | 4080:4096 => 0.97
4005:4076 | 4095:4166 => 0.96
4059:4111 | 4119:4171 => 1.01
